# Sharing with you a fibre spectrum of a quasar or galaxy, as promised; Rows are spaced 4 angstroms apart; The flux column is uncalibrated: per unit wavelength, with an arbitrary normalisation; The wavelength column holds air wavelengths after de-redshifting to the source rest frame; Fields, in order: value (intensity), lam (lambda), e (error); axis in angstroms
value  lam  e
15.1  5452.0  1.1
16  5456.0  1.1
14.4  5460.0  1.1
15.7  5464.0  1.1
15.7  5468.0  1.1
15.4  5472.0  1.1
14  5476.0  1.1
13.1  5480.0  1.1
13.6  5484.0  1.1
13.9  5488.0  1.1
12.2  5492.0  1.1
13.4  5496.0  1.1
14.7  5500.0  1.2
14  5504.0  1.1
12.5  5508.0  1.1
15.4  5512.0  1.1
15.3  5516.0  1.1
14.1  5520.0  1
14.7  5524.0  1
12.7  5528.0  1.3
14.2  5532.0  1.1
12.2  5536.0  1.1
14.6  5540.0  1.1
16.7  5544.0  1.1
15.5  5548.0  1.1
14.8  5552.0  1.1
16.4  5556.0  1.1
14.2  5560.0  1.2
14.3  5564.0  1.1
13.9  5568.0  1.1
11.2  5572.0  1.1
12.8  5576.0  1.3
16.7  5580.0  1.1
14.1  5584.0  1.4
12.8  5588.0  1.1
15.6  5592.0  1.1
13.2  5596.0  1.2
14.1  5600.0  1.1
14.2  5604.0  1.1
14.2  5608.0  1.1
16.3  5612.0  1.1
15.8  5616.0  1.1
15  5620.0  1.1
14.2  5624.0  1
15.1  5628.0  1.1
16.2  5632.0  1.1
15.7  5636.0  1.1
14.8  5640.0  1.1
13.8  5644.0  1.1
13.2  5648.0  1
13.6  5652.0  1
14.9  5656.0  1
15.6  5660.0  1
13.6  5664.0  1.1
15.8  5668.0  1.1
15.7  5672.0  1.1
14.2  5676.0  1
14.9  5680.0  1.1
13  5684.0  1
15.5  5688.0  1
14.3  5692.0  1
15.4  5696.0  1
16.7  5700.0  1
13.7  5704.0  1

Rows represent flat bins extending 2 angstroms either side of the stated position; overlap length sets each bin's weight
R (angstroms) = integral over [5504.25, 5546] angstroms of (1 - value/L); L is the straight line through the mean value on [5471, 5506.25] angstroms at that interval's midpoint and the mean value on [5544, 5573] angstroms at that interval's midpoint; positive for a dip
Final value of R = -0.09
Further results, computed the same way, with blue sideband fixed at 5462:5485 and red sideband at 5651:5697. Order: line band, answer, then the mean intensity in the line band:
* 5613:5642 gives -1.2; 15.3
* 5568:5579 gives 1.4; 12.8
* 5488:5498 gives 1.1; 13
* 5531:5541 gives 0.8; 13.5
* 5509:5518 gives -0.2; 15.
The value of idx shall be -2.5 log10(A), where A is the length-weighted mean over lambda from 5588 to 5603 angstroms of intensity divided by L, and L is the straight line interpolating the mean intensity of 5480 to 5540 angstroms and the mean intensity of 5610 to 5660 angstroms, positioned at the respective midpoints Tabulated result 0.03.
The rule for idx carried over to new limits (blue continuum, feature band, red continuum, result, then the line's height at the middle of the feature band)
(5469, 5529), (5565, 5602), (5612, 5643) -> 0.08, 14.8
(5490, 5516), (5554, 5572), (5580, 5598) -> -0.02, 14.1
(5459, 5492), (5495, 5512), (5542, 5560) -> 0.07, 14.8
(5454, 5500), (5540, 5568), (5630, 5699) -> -0.05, 14.5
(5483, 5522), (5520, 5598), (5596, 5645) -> 0.01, 14.4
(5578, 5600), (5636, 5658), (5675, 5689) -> 0.01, 14.4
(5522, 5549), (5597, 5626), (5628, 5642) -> 0.03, 15.2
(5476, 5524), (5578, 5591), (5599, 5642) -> 0.01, 14.7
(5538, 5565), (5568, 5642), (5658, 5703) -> 0.04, 15.1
